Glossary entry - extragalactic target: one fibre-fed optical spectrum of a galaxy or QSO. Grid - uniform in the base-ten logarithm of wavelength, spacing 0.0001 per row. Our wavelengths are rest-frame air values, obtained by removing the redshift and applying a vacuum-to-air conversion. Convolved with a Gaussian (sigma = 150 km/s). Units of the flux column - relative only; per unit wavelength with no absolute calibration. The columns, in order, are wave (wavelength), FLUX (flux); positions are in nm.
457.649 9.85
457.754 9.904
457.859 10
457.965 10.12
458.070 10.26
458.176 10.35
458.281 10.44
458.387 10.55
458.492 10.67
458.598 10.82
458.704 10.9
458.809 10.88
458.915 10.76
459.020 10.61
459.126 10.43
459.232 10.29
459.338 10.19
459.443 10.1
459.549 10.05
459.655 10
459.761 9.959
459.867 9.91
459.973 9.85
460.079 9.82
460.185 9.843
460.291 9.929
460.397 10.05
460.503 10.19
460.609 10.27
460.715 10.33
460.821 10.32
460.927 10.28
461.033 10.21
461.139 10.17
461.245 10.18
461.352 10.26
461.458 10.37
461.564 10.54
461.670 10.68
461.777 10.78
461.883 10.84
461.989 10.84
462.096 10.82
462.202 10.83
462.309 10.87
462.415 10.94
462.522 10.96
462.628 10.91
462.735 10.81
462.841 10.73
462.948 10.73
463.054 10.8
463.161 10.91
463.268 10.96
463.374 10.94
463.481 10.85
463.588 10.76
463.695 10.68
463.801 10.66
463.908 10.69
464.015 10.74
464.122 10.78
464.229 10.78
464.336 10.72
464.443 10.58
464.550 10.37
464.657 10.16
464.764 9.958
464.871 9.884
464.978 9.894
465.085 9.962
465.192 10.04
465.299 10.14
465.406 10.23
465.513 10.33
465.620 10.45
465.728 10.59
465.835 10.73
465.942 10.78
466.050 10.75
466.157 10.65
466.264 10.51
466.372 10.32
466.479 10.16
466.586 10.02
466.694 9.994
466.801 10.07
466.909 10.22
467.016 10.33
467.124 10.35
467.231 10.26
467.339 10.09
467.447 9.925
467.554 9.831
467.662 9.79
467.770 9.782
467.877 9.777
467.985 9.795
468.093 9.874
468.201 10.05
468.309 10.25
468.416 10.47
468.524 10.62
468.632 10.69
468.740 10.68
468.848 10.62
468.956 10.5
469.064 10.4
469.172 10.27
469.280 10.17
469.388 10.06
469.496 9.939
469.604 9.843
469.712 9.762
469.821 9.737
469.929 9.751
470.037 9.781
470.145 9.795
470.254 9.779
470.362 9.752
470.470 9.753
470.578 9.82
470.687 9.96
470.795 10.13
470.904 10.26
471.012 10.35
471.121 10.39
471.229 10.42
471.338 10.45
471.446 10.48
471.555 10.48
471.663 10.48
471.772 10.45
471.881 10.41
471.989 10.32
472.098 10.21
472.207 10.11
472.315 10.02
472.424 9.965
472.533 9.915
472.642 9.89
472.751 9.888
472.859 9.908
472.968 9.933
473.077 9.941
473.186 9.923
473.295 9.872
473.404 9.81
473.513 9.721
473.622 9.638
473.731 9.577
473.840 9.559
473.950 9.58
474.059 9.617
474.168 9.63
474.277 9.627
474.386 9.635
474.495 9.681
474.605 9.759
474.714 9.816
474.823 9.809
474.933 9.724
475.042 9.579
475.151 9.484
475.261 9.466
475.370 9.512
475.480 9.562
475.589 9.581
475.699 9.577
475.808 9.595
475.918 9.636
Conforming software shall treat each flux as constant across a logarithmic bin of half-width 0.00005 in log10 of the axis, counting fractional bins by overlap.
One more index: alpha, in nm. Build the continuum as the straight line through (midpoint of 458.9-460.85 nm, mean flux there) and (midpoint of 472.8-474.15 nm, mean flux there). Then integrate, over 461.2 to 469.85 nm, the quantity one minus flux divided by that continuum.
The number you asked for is -0.37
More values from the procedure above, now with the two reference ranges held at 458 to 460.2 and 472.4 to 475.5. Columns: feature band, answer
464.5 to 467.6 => -0.06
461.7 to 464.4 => -0.17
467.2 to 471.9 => -0.11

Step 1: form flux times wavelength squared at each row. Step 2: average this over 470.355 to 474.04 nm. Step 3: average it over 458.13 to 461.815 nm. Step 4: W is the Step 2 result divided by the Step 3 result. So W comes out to 1.0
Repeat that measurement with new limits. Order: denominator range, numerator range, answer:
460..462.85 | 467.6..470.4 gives 0.99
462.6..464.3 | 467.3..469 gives 0.96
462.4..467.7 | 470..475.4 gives 0.98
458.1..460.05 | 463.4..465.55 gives 1.03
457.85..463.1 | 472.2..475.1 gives 0.99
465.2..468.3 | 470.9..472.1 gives 1.04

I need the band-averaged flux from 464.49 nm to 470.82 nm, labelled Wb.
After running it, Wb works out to 10.1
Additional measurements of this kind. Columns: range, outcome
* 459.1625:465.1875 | 10.4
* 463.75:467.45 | 10.3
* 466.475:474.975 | 10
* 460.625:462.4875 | 10.5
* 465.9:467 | 10.3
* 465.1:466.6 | 10.4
